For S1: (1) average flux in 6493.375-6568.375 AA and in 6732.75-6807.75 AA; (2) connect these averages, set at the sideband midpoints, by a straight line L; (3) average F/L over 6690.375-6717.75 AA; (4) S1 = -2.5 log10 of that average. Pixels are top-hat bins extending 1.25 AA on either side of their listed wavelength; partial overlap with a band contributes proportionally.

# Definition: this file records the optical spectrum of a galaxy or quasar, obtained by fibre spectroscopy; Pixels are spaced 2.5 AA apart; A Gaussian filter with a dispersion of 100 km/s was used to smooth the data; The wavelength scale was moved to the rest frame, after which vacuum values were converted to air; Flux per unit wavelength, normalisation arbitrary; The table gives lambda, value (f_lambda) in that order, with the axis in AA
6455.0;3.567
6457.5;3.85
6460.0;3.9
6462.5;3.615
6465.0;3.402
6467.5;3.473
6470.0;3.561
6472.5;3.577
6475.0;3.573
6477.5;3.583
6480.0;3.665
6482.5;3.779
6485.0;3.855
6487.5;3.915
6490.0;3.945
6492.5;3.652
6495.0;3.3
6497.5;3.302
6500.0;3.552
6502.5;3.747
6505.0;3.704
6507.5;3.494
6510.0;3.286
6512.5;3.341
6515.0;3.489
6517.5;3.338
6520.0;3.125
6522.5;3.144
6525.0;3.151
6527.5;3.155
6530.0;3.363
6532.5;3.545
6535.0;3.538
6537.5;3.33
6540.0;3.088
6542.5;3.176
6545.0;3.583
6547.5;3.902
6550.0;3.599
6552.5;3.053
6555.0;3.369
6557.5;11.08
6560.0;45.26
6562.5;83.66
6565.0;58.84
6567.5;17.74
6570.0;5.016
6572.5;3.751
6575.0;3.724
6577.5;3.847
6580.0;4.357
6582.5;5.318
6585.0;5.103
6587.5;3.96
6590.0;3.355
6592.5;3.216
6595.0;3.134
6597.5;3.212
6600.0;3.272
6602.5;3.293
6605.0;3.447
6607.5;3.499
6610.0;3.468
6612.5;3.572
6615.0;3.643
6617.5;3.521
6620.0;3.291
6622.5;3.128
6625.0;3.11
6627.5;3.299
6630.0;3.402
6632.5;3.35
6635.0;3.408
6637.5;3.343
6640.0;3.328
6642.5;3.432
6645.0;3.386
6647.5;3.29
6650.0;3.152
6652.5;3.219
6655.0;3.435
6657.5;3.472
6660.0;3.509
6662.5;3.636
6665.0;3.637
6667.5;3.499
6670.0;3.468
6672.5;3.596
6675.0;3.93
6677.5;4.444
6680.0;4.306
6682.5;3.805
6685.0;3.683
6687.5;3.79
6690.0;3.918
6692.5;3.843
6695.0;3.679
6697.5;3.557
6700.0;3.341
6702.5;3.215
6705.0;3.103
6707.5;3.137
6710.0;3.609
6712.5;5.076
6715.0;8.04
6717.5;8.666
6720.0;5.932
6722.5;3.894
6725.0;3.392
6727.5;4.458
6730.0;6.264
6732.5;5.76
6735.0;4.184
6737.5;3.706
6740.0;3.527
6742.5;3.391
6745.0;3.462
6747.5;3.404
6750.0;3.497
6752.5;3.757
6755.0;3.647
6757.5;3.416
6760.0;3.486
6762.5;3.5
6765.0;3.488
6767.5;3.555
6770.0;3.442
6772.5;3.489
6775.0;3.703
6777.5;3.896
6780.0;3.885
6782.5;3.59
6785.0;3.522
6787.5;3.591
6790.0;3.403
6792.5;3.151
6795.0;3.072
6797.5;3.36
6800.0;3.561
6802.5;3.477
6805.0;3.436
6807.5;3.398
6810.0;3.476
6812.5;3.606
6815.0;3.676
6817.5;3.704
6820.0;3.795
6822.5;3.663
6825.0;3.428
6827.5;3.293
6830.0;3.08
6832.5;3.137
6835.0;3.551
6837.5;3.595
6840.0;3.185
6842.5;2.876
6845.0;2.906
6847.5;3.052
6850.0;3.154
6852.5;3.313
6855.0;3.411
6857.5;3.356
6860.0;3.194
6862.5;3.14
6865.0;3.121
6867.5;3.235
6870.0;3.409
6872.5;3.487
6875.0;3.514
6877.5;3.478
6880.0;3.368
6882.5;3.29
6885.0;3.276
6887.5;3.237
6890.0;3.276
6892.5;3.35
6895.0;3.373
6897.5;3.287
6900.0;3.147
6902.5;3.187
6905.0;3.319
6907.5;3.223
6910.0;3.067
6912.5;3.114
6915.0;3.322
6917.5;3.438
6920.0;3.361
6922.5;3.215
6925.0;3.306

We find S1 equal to 0.219 mag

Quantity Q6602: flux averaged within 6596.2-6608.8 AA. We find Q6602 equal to 3.34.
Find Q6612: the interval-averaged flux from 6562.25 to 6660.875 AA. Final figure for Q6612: 6.55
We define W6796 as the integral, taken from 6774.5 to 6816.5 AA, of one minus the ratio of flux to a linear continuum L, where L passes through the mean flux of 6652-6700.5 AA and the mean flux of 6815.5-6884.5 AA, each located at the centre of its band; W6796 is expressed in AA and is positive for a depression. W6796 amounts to -0.9 AA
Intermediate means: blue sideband 3.7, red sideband 3.33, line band 3.52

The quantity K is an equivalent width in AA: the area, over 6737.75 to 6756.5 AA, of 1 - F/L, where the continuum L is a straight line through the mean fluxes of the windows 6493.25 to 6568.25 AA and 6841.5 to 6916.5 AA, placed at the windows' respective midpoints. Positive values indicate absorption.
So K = 7.3 AA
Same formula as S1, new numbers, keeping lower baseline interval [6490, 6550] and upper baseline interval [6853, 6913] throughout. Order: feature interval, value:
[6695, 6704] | -0.017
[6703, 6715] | -0.232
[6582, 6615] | -0.077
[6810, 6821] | -0.111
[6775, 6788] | -0.117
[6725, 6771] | -0.162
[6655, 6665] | -0.053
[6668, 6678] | -0.129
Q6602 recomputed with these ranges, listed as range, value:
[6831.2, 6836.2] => 3.34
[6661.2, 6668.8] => 3.59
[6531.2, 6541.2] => 3.38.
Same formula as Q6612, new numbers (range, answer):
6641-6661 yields 3.36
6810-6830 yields 3.56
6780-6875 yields 3.37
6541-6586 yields 14.9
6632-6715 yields 3.66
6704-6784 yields 4.17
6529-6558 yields 3.88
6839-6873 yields 3.2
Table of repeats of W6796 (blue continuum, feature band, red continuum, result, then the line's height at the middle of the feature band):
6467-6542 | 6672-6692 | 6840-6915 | -3.4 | 3.37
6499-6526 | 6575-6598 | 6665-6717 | -1.9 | 3.65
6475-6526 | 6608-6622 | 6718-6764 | 1.2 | 3.8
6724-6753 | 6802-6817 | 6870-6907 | 0.8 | 3.72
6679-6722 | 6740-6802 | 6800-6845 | 5.1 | 3.83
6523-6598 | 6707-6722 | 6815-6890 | 1.8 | 6.61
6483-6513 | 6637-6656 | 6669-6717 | 3.0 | 3.94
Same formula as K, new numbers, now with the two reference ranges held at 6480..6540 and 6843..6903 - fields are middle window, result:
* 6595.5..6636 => 0.60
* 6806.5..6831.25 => -1.59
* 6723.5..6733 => -4.33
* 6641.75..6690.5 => -3.47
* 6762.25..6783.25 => -1.87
